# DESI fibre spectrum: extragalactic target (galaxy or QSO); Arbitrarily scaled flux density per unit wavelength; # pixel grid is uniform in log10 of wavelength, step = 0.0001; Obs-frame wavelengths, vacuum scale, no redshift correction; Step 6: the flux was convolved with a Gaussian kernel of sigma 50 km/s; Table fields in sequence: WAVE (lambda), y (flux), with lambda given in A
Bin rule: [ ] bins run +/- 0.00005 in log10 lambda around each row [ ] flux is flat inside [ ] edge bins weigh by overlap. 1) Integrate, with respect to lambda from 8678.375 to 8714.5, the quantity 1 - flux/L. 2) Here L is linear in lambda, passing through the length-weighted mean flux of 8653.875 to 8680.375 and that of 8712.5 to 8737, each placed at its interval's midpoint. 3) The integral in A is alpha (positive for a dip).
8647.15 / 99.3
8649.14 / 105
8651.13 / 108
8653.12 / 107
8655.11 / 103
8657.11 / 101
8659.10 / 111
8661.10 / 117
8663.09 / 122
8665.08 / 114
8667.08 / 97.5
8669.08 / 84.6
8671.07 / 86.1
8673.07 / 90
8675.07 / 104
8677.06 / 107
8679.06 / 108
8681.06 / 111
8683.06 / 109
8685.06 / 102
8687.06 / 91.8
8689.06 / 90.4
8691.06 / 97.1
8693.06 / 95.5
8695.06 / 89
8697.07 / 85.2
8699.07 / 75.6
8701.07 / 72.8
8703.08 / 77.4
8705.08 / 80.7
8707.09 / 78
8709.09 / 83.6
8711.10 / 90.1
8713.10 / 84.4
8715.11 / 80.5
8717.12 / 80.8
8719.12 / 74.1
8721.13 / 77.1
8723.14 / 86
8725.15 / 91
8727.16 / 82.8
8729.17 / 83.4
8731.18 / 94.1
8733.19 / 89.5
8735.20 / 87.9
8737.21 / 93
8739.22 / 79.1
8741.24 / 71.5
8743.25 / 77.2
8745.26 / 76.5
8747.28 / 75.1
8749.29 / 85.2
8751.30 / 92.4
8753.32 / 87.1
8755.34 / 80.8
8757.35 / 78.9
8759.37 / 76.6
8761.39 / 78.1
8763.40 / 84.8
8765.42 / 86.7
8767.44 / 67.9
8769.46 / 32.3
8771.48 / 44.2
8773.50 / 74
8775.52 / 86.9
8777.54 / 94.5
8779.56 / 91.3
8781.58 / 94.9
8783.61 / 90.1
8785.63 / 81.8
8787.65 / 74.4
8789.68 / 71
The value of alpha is 1.7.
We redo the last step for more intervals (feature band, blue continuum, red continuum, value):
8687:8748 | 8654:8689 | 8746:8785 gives 5.2 A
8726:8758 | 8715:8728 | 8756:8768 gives -1.2 A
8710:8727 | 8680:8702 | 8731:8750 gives 0.8 A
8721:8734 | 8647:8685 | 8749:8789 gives 0.3 A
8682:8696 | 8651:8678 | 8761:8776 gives -0.2 A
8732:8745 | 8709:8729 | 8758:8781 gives -0.5 A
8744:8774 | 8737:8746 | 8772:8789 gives 2.3 A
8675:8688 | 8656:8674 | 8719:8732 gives -0.9 A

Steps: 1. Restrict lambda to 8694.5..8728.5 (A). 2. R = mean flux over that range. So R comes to 81.6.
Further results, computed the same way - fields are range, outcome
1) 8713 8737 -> 84.6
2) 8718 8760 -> 82.9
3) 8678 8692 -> 101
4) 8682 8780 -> 82.5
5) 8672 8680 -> 102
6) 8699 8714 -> 80.6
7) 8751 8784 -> 78.4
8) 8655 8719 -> 94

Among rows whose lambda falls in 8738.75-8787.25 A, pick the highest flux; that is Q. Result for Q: 94.9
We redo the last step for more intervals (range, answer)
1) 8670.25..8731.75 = 111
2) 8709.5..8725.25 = 91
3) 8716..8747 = 94.1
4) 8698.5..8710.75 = 83.6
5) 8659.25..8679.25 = 122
